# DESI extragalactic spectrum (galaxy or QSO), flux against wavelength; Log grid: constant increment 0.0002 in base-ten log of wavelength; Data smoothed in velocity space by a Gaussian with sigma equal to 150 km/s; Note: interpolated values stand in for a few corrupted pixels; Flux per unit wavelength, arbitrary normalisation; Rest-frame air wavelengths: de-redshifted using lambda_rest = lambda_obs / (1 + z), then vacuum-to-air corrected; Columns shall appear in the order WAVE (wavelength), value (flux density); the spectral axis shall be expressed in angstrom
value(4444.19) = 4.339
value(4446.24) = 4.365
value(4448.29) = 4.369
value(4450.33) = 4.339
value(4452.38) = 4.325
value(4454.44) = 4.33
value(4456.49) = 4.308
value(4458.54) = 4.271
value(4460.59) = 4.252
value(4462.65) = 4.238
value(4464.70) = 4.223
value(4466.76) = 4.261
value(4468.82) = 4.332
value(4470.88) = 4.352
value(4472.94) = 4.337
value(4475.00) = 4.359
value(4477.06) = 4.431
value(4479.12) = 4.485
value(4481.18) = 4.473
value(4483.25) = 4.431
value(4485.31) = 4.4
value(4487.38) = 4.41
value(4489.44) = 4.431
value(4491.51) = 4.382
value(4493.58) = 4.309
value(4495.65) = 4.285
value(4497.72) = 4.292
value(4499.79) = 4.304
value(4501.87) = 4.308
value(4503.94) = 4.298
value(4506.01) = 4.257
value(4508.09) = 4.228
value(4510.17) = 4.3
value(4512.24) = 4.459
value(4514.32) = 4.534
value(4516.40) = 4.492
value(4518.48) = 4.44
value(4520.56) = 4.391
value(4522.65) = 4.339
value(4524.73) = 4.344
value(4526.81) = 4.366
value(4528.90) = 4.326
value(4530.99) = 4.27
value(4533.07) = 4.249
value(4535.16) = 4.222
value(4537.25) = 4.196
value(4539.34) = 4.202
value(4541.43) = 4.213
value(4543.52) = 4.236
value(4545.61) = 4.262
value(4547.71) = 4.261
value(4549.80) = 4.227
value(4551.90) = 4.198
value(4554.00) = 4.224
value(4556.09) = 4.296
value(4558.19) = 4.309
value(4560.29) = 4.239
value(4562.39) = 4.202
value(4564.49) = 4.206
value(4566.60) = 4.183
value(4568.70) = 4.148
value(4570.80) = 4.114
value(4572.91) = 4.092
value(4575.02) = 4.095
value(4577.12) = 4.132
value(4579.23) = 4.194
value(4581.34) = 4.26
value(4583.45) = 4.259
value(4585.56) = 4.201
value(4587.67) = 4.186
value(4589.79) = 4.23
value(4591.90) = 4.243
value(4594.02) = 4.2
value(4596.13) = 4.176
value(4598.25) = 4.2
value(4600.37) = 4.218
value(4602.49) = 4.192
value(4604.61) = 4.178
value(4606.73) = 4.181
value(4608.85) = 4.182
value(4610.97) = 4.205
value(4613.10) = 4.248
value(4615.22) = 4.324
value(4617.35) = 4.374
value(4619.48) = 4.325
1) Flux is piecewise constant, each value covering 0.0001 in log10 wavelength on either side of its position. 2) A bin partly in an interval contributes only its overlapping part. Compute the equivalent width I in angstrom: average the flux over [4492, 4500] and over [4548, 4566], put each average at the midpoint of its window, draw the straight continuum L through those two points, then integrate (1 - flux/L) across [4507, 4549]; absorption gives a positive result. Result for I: -0.5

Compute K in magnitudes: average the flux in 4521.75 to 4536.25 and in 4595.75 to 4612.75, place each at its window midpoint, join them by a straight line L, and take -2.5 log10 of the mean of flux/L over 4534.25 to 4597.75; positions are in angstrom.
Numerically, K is 0.01 mag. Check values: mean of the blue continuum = 4.3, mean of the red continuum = 4.19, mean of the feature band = 4.21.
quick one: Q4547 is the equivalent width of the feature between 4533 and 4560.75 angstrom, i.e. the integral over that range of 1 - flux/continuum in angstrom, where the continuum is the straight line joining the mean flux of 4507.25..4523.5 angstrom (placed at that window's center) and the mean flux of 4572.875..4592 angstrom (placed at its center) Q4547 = 0.4 angstrom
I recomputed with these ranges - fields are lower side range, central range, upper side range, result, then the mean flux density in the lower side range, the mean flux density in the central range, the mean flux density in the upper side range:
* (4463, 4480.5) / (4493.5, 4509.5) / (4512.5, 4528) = 0.4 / 4.35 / 4.28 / 4.41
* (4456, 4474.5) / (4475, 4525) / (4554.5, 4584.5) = -1.4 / 4.29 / 4.38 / 4.2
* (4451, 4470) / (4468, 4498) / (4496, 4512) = -0.7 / 4.28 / 4.38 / 4.29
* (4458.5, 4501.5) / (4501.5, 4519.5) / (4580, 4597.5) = -0.3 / 4.35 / 4.37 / 4.22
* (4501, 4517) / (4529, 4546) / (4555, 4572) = 0.2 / 4.36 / 4.24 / 4.21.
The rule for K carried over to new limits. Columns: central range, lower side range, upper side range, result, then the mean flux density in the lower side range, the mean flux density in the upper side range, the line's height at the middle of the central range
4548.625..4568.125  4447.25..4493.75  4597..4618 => 0.01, 4.35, 4.23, 4.27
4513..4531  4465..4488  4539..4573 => -0.03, 4.38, 4.22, 4.29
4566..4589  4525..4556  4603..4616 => 0.02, 4.25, 4.22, 4.23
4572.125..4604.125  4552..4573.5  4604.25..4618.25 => 0.01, 4.2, 4.24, 4.22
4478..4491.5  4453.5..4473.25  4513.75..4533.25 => -0.03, 4.29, 4.38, 4.32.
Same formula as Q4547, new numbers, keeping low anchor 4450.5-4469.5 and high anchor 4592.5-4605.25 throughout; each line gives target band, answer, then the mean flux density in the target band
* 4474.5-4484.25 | -0.4 angstrom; 4.44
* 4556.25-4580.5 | 0.2 angstrom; 4.18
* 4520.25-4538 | -0.2 angstrom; 4.3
